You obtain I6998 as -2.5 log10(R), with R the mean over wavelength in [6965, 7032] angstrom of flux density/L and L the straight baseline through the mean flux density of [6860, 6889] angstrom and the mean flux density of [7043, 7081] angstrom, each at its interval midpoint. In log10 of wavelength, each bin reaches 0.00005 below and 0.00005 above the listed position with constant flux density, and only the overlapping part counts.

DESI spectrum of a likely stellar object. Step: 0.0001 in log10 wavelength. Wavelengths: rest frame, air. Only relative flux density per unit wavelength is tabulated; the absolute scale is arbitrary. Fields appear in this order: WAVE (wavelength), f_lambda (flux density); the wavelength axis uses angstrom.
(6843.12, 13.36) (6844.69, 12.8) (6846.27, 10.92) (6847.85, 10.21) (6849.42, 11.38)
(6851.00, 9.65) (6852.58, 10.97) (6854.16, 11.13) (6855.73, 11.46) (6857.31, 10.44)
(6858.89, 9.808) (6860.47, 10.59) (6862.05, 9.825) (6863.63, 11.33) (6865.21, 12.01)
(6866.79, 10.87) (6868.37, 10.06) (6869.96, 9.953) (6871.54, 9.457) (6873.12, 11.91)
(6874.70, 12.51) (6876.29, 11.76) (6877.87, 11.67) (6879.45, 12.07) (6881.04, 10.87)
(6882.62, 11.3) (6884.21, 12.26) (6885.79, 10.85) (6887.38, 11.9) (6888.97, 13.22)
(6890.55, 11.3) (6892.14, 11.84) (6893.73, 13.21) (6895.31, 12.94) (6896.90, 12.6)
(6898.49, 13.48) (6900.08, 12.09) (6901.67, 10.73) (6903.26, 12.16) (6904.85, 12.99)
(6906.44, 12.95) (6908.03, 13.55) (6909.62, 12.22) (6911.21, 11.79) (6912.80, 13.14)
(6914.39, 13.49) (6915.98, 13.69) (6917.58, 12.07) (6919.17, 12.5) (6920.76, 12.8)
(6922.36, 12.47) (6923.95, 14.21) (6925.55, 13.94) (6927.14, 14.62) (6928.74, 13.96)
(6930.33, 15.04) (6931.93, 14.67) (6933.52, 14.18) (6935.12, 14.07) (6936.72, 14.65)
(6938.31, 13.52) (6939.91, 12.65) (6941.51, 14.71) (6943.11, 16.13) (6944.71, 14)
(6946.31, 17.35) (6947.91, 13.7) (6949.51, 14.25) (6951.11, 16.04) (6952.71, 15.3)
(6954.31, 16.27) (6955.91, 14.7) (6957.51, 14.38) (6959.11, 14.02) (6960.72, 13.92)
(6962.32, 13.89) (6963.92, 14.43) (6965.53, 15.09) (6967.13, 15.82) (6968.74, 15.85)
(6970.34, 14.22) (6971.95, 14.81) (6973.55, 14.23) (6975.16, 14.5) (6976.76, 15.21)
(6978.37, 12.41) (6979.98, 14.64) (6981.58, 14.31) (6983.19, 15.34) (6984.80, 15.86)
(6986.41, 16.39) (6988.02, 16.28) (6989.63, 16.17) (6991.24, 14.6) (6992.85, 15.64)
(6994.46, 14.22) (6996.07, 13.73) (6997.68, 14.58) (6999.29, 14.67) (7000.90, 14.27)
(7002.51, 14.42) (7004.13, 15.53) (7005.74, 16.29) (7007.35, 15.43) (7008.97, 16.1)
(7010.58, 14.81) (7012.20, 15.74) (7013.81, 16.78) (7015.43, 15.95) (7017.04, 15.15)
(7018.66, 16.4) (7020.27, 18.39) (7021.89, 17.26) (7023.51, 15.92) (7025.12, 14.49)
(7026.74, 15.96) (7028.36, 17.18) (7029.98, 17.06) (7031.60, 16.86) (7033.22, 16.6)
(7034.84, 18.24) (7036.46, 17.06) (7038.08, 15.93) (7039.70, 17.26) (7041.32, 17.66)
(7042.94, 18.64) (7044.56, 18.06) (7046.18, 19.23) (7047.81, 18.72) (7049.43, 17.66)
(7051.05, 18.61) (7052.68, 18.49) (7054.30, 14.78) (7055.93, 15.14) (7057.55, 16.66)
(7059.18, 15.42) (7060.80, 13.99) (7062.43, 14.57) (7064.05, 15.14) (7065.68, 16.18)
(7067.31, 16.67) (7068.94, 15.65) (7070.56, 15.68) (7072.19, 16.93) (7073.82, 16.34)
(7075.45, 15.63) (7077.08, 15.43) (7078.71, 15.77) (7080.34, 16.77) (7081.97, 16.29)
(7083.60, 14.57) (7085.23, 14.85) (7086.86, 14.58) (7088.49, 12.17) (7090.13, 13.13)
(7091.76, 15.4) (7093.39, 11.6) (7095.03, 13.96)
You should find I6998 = -0.054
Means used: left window 11.2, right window 16.5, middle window 15.4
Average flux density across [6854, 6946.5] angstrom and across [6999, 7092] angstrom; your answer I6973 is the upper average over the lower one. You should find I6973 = 1.29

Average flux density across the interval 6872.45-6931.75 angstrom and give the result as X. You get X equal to 12.6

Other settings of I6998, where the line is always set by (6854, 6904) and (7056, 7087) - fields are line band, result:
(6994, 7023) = -0.09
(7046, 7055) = -0.18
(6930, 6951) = -0.14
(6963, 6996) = -0.10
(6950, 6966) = -0.12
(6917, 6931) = -0.09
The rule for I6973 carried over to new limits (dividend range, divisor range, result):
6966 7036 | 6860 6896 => 1.36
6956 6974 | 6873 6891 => 1.24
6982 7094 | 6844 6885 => 1.44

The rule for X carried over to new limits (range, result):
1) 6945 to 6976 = 14.9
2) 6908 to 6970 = 14.2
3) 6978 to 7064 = 16.1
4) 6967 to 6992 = 15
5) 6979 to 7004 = 15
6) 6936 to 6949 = 14.6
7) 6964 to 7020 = 15.2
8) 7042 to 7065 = 16.8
